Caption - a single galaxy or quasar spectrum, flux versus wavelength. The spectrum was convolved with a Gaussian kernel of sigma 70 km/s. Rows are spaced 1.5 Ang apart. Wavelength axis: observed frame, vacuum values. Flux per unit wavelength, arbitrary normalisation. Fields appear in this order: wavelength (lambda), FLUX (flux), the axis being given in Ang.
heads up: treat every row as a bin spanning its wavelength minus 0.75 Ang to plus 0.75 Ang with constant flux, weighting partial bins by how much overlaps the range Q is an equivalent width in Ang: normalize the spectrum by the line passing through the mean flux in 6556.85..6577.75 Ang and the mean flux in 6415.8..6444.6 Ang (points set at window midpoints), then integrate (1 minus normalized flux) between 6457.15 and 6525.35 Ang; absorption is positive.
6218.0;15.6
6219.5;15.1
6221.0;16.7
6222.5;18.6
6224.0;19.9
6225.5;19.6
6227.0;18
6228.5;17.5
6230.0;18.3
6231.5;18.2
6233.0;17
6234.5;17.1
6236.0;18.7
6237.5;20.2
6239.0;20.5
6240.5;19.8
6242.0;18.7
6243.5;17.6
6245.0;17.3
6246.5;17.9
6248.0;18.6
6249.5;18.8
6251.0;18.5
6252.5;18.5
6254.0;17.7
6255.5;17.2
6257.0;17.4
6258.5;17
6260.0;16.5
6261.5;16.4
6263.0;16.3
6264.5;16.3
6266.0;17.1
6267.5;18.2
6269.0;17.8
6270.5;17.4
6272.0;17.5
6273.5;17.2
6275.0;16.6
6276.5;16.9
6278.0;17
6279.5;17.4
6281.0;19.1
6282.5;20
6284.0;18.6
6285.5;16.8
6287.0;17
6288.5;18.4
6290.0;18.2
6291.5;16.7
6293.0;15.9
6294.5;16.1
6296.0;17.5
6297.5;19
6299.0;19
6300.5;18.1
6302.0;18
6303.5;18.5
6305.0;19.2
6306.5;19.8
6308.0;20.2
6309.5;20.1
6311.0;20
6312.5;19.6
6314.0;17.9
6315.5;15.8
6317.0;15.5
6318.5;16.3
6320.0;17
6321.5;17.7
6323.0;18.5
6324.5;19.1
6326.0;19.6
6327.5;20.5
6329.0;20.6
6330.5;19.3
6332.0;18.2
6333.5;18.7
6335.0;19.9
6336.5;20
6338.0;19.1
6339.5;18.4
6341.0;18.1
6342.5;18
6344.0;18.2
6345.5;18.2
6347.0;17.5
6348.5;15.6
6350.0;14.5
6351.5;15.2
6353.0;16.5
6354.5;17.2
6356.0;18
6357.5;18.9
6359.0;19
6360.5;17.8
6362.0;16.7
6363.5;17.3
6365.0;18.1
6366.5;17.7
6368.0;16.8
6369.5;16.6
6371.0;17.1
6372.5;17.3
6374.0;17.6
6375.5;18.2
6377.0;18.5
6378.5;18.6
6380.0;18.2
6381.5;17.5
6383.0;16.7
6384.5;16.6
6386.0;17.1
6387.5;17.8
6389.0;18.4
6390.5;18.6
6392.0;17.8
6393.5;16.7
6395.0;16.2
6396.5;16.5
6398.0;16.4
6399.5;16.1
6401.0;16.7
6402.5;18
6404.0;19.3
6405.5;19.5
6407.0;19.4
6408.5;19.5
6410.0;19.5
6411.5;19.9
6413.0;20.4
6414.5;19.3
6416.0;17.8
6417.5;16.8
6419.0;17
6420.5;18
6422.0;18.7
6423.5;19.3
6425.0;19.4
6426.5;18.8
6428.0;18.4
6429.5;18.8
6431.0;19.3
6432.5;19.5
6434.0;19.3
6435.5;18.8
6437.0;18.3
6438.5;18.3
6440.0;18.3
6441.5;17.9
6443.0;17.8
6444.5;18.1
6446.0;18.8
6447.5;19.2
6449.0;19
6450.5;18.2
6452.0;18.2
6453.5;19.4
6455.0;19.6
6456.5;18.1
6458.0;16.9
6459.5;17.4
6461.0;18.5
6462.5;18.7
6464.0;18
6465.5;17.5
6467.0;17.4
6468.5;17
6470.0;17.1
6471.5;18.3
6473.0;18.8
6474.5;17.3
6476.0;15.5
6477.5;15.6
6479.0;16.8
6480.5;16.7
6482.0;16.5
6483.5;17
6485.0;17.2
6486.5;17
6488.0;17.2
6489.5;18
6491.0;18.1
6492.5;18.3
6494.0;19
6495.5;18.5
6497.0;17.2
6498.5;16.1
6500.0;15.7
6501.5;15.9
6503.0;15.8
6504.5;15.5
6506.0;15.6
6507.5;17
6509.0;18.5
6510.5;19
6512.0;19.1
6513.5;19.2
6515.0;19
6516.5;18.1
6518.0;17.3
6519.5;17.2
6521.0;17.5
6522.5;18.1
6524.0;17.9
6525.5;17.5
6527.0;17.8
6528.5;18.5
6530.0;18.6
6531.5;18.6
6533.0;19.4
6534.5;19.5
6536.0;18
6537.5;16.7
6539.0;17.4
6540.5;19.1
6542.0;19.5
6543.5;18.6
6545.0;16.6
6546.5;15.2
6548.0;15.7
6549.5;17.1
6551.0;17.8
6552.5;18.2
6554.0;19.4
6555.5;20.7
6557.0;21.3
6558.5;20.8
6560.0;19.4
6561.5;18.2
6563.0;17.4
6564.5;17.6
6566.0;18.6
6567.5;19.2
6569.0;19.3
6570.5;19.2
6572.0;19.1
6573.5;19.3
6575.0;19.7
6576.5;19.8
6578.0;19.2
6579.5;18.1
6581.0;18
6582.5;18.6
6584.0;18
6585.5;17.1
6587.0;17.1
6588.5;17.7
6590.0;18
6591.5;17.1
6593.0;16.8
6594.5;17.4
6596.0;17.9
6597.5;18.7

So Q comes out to 4.86 Ang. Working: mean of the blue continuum 18.4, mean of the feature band 17.4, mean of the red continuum 19.1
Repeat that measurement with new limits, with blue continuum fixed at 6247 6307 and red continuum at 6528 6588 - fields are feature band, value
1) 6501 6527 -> 1.1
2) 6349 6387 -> 1.3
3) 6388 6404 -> 0.7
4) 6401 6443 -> -1.5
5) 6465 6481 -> 1.0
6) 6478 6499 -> 1.0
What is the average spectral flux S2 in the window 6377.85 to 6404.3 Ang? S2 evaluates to 17.4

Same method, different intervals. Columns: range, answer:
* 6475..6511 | 17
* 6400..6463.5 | 18.6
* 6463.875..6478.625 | 17.2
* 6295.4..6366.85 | 18.2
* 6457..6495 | 17.4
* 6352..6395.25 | 17.6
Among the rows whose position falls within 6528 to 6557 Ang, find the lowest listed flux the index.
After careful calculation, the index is 15.2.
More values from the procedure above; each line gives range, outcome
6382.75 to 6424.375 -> 16.1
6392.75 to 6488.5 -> 15.5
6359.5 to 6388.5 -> 16.6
